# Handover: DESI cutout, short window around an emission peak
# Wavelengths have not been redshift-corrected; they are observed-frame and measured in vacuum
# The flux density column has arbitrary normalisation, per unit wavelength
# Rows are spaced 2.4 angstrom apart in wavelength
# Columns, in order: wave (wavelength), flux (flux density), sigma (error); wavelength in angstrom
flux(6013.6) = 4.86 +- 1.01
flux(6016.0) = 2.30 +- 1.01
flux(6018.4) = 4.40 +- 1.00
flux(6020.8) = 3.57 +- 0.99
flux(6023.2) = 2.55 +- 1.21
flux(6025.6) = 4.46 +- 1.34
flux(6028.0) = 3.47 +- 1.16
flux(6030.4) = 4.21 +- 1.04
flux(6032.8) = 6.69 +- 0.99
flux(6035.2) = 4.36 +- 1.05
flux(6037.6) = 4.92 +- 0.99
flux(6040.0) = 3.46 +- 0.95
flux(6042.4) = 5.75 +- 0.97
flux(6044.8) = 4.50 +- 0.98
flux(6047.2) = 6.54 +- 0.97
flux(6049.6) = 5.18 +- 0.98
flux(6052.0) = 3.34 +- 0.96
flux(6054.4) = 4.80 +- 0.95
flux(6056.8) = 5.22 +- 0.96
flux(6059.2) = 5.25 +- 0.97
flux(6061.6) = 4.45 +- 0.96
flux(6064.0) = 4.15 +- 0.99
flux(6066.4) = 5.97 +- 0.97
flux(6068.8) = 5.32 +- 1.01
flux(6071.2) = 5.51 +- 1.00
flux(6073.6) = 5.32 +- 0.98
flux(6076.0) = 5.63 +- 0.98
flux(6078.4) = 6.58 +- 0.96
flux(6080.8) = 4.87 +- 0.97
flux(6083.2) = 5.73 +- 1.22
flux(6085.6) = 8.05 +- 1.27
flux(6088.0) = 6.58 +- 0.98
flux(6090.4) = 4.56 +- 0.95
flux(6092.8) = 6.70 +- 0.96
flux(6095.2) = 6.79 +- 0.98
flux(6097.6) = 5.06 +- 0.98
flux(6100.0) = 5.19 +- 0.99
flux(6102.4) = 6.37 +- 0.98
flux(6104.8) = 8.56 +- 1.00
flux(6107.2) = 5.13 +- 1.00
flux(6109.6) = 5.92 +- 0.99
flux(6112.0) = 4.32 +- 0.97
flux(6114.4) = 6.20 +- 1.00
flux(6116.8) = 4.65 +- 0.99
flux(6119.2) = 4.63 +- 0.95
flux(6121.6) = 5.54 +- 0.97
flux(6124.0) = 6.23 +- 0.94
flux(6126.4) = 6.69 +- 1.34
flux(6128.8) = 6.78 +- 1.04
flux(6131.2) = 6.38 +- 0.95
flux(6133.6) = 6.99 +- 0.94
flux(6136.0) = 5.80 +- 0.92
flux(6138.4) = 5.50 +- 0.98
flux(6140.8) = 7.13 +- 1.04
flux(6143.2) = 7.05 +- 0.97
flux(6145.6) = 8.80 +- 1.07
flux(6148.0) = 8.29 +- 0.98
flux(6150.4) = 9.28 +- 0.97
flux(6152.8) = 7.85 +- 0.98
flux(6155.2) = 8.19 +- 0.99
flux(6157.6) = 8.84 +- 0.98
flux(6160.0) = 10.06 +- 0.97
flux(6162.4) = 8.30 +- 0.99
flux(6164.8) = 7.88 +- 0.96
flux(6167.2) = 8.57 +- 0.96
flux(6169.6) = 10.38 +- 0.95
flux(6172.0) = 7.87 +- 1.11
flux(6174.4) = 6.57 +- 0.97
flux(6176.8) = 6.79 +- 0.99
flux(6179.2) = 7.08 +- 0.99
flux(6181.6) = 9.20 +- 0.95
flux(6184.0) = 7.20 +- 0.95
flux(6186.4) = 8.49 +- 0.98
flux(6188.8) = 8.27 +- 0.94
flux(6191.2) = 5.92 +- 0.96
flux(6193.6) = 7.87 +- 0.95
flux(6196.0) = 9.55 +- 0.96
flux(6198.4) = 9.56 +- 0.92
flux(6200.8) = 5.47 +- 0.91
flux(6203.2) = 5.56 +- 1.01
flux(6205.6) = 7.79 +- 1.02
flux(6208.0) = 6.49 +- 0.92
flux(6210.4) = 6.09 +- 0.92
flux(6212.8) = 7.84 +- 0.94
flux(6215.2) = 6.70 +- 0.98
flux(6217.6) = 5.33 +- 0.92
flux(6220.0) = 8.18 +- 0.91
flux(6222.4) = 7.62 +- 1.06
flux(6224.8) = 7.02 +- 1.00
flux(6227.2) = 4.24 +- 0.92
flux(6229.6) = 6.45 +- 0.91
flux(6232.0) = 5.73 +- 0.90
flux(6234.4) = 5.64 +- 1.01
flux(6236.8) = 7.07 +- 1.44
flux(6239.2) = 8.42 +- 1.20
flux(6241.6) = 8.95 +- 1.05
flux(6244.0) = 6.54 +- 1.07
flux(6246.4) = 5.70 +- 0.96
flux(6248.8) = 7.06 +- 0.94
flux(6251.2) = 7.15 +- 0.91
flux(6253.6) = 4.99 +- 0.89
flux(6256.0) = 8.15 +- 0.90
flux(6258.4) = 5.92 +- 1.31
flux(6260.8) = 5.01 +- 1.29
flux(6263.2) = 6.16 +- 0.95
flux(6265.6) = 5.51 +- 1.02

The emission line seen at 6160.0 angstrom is Mg II 2798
